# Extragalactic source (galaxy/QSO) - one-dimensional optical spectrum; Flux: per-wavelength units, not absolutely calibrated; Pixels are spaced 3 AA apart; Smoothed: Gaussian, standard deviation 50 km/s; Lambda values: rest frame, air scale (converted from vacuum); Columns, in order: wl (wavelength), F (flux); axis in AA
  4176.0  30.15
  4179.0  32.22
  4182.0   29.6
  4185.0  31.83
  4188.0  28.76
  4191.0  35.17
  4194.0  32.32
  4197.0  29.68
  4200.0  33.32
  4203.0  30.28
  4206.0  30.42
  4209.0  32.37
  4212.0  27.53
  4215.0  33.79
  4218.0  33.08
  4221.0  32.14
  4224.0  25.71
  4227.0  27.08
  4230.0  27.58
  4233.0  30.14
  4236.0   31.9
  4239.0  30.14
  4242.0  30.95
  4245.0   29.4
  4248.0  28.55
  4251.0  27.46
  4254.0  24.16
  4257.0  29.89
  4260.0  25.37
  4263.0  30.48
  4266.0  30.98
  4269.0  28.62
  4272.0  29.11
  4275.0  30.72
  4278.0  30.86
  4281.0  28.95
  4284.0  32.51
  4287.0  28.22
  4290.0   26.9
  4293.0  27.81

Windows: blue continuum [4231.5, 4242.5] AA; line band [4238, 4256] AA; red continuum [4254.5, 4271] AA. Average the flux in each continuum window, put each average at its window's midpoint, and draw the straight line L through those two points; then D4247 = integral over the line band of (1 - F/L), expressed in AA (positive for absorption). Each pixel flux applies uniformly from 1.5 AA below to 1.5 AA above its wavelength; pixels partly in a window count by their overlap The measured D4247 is 0.95 AA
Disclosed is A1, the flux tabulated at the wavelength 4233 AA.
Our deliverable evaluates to 30.14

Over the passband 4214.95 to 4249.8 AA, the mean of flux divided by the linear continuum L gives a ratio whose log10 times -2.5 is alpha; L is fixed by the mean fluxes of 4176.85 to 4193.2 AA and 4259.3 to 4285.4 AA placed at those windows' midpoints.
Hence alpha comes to 0.03 mag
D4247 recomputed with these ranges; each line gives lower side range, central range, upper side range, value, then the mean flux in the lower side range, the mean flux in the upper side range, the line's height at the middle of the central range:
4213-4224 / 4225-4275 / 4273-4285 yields 3.7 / 31.8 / 30.6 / 31.2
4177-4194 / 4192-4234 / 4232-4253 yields 0.3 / 31.5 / 29.6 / 30.6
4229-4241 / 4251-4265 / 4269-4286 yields 1.2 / 30.1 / 30.2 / 30.1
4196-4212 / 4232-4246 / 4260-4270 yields -0.2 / 30.9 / 29.4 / 30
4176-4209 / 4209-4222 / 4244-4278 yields -0.5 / 31.4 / 28.7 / 30.5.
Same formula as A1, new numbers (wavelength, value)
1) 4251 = 27.46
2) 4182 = 29.6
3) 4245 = 29.4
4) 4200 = 33.32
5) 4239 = 30.14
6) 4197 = 29.68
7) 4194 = 32.32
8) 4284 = 32.51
